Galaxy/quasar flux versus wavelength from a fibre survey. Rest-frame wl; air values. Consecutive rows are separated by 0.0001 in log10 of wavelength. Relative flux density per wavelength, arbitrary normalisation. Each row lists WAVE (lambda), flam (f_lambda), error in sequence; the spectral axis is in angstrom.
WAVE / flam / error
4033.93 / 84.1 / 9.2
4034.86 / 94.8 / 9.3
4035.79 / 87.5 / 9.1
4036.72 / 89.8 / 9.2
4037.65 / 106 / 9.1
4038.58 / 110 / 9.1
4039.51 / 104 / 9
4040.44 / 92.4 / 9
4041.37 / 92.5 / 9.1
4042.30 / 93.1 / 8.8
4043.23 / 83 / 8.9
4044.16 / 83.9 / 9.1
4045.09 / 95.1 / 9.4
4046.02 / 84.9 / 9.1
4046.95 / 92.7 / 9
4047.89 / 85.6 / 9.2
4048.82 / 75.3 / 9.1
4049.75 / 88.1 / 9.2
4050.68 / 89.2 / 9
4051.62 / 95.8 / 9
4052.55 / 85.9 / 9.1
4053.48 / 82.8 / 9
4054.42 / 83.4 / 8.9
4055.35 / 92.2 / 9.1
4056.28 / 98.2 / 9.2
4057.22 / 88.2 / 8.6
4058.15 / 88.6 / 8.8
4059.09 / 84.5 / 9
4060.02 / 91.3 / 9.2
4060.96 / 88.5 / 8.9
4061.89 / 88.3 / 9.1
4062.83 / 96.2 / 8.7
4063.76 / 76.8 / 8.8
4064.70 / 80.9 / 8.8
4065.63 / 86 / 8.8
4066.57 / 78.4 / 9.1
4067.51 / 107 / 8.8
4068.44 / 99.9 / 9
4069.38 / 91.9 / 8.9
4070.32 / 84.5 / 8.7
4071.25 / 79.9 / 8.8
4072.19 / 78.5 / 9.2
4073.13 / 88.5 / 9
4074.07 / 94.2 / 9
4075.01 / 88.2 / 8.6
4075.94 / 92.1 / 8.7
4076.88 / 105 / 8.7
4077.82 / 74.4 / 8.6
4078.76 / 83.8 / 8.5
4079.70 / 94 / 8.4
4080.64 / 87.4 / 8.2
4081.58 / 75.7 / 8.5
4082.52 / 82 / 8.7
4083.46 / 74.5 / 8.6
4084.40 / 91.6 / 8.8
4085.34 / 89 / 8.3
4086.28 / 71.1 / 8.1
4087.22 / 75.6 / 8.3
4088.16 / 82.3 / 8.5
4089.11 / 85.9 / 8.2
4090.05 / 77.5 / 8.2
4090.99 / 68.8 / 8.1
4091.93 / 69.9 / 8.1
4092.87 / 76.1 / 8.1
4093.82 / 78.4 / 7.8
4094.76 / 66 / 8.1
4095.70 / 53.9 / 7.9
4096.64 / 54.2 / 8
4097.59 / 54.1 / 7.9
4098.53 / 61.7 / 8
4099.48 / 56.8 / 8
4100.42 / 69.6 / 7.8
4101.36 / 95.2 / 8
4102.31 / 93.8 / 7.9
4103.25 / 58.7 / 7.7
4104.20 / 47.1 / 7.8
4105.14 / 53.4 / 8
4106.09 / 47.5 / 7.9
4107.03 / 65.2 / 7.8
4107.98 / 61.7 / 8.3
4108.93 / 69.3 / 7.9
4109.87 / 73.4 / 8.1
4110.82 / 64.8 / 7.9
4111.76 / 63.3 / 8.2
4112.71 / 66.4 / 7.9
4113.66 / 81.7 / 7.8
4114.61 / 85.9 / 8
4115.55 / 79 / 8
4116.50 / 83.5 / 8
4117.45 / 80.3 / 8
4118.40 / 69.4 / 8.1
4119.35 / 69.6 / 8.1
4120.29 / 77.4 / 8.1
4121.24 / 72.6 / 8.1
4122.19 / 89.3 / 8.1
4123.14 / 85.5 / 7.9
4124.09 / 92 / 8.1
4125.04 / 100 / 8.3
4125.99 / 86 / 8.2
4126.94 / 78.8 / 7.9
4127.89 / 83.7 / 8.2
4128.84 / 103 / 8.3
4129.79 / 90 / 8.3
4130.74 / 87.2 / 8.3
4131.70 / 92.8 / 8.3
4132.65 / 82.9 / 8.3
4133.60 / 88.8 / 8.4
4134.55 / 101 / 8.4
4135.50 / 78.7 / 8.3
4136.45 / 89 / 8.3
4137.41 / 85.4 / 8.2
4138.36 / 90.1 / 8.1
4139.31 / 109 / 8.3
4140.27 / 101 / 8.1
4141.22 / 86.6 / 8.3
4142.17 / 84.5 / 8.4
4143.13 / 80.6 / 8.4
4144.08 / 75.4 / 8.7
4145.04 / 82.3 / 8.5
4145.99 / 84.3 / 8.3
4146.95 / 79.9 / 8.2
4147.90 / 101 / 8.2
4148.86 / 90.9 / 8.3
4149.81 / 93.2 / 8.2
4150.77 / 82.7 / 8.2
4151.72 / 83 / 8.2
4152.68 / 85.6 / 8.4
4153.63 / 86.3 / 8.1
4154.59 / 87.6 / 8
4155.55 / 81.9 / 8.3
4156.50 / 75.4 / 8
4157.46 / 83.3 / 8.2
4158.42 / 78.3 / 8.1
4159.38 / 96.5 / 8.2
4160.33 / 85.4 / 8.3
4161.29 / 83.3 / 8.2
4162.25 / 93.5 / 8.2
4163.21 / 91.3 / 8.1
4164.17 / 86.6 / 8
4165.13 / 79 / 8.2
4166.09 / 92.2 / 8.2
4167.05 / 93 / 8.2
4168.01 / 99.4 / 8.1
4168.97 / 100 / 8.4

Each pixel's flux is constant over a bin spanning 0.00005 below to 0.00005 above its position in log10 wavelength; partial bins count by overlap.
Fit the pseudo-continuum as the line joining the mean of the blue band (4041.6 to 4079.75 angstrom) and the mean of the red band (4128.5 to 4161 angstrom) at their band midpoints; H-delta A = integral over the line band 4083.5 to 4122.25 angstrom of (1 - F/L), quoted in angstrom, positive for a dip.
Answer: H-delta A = 7.32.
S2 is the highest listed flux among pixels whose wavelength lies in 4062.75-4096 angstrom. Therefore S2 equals 107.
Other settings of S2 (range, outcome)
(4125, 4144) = 109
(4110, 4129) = 103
